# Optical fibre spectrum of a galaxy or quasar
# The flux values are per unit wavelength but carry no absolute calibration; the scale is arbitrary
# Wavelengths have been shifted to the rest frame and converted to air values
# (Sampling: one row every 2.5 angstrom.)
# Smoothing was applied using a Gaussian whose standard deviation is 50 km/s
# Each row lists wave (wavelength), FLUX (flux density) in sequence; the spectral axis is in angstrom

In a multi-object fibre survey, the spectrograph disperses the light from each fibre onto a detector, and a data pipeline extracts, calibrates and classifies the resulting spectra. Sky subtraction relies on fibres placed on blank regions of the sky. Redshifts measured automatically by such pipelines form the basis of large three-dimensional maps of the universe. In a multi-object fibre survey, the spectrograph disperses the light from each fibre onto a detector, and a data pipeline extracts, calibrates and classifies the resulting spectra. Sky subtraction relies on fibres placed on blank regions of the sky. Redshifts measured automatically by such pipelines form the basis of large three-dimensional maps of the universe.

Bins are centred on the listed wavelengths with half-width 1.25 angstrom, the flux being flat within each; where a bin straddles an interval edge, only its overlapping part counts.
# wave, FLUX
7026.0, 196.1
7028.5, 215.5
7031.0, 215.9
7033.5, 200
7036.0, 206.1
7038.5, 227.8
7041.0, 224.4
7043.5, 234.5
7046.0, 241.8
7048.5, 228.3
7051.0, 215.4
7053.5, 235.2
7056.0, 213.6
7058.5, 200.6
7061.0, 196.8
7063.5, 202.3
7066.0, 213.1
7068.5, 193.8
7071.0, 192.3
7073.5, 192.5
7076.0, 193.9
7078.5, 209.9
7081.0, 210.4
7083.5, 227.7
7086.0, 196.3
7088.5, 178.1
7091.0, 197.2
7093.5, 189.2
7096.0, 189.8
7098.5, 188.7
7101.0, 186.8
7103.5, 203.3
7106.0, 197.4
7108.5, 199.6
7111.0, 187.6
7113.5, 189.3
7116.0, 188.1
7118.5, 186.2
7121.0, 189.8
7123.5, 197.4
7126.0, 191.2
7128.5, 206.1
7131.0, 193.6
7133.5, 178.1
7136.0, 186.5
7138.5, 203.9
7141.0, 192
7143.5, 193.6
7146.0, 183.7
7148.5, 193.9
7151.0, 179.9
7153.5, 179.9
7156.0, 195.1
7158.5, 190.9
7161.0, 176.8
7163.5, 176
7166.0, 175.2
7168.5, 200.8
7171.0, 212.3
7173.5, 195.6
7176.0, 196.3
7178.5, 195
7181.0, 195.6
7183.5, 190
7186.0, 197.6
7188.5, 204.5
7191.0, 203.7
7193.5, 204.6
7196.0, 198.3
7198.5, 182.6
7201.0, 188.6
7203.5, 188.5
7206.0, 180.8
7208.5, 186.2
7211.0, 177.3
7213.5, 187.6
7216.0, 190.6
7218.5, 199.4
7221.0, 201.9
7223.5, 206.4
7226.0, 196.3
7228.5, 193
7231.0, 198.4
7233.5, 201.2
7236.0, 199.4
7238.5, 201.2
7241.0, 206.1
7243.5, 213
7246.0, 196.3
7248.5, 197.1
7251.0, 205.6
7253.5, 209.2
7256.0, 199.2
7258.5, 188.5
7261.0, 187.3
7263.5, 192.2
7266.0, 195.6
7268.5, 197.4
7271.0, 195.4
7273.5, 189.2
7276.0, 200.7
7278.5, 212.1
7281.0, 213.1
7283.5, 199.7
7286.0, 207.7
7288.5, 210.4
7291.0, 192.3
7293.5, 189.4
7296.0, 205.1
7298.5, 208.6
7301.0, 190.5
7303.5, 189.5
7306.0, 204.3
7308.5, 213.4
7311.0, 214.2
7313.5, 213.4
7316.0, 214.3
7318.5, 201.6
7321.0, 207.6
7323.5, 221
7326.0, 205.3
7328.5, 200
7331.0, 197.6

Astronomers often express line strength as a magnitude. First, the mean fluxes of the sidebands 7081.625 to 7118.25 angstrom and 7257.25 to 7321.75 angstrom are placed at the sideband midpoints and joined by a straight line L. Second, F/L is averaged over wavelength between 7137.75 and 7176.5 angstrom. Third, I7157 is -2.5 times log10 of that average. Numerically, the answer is 0.04 mag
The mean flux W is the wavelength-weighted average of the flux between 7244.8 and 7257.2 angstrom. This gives 202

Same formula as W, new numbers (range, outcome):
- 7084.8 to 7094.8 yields 190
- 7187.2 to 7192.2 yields 204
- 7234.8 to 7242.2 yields 202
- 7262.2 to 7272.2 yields 195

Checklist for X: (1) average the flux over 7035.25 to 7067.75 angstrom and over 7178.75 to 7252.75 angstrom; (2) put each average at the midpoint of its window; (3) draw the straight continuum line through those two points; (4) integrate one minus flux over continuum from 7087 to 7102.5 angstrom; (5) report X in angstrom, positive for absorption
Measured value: 1.7 angstrom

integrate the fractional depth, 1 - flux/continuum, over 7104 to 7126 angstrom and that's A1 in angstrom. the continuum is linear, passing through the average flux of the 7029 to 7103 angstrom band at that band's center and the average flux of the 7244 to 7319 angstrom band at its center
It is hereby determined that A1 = 1.44 angstrom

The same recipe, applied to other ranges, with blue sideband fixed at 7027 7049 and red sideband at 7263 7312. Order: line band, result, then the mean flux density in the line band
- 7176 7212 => 2.8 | 193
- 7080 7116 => 3.5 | 195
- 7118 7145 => 2.6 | 193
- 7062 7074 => 1.1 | 199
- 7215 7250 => 0.9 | 200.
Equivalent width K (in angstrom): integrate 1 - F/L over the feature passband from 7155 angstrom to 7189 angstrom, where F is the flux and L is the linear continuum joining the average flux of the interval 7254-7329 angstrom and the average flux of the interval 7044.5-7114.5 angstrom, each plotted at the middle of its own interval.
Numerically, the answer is 1.6 angstrom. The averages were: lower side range 203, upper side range 202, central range 193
